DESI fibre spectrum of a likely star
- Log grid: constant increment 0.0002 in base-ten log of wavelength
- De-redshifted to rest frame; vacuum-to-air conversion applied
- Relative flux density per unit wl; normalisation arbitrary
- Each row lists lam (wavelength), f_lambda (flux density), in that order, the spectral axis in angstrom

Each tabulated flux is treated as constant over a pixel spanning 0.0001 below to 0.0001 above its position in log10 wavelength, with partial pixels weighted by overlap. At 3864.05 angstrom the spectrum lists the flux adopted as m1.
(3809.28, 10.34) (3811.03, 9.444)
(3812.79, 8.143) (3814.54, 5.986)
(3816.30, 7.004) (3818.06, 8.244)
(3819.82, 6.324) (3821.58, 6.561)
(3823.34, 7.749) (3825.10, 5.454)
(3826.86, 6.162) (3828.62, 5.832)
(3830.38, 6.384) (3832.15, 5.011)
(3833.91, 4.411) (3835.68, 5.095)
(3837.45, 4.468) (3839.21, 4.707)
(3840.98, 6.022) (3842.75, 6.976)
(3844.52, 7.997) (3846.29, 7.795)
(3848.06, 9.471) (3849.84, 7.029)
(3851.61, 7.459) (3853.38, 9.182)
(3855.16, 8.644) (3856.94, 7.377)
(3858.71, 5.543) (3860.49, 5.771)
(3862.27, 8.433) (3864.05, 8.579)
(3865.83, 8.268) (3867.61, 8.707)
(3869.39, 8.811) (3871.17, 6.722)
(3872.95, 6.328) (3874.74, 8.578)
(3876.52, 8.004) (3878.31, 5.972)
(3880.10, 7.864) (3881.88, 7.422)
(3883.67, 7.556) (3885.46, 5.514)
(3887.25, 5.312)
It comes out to 8.579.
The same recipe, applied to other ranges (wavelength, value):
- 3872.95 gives 6.328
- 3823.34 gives 7.749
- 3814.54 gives 5.986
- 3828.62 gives 5.832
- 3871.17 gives 6.722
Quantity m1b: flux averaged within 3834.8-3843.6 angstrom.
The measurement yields 5.45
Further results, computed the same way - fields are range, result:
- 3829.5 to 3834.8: 5.27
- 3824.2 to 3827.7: 5.82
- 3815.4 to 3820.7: 7.18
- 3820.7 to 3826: 6.59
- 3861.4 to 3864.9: 8.5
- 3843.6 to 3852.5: 7.95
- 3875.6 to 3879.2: 7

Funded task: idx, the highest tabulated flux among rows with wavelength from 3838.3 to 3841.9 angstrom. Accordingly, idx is 6.022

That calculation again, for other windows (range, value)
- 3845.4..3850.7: 9.471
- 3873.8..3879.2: 8.578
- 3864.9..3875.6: 8.811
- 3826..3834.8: 6.384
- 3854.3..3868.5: 8.707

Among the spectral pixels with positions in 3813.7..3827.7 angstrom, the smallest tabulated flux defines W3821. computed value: 5.454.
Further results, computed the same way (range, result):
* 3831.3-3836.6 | 4.411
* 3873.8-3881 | 5.972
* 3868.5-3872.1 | 6.722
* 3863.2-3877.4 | 6.328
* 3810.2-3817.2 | 5.986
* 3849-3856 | 7.029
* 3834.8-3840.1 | 4.468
